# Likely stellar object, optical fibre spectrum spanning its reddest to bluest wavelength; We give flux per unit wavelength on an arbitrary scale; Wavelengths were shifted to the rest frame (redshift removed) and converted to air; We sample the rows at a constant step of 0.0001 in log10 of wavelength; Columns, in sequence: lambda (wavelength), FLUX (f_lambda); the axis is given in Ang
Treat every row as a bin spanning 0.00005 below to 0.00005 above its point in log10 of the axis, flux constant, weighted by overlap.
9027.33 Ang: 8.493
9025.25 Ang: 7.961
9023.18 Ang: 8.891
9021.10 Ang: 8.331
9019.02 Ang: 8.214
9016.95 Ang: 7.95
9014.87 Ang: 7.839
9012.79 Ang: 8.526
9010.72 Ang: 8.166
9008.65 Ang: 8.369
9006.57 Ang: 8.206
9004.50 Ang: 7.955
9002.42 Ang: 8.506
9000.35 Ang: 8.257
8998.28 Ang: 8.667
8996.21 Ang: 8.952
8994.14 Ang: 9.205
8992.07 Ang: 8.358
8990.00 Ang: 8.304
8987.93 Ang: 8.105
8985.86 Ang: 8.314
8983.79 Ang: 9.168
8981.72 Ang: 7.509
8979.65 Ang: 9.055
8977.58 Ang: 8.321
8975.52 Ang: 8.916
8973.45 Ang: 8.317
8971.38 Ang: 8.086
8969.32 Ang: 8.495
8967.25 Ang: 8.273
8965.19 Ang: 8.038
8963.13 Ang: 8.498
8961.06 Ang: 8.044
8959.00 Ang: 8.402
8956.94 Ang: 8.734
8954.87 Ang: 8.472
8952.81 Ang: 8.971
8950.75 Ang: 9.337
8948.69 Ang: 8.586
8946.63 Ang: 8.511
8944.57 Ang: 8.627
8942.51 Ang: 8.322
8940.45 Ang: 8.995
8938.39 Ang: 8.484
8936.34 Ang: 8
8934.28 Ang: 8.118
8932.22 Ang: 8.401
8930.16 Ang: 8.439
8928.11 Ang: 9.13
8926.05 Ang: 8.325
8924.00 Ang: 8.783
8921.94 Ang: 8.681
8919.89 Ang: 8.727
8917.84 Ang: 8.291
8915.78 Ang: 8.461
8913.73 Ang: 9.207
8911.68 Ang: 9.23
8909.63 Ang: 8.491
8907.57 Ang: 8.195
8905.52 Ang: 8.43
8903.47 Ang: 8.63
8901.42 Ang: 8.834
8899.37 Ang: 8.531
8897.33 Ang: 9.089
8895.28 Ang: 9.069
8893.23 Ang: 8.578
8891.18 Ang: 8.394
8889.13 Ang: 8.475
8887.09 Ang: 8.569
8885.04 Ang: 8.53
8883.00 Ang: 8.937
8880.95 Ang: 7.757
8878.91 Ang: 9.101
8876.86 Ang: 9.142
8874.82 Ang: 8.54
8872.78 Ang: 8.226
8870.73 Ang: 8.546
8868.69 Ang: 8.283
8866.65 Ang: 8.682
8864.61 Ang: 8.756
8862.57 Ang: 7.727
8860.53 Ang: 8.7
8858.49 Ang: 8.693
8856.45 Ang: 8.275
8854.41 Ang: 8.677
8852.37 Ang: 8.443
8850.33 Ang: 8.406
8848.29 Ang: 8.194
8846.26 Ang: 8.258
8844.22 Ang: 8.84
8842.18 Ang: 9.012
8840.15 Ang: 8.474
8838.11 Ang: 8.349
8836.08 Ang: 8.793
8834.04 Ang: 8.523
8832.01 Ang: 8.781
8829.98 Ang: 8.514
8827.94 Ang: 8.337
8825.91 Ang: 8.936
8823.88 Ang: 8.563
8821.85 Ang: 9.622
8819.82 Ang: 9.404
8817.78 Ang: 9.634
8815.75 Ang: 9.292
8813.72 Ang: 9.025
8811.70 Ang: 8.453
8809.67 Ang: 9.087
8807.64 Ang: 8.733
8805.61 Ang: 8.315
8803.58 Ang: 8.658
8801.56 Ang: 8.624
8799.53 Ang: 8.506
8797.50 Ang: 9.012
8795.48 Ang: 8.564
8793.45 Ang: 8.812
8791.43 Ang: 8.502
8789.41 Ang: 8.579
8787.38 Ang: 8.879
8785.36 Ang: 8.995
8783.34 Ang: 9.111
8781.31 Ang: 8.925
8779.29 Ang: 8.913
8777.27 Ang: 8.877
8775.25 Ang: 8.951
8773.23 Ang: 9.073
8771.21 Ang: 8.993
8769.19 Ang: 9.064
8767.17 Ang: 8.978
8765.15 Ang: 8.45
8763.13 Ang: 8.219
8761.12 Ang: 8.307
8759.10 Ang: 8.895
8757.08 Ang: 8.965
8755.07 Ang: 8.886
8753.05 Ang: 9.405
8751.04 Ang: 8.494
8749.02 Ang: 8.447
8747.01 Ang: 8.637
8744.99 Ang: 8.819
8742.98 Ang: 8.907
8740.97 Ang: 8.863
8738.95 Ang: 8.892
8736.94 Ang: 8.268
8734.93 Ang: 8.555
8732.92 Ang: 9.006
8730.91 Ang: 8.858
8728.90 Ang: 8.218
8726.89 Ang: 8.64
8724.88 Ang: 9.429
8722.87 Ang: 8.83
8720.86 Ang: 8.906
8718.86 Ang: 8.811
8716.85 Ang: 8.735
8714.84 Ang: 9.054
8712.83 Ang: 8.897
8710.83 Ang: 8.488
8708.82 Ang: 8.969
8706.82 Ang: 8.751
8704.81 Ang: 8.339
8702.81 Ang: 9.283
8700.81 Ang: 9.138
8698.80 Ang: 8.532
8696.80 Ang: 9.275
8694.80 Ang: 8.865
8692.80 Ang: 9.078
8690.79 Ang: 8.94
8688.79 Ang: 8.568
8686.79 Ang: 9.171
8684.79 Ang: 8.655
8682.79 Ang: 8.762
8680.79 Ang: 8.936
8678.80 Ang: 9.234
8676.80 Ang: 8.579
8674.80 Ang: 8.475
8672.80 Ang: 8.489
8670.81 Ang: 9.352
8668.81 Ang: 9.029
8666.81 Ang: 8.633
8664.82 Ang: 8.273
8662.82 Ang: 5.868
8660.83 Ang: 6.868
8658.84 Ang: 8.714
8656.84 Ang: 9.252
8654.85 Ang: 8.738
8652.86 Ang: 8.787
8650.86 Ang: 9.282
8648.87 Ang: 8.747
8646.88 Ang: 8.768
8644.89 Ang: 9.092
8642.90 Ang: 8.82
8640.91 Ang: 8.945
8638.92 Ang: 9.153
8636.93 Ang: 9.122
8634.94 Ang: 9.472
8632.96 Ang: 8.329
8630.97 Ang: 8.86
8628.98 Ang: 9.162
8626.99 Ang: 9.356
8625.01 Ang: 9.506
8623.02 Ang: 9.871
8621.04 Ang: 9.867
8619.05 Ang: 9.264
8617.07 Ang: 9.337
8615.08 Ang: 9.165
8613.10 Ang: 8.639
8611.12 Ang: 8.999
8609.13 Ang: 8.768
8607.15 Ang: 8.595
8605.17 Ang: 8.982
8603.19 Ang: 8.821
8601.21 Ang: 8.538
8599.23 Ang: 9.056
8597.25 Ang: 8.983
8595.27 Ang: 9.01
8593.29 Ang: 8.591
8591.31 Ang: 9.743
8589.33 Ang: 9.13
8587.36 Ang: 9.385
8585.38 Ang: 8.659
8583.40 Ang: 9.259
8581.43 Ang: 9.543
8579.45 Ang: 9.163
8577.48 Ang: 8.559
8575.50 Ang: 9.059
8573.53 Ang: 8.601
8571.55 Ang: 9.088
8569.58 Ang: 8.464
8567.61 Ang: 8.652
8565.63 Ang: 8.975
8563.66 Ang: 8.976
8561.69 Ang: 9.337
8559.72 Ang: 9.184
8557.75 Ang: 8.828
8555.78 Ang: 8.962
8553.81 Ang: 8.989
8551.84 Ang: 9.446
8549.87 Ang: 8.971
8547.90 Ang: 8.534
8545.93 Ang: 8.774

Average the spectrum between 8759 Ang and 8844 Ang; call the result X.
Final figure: 8.8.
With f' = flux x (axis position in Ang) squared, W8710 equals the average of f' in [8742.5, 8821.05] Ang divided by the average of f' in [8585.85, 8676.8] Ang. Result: 1.0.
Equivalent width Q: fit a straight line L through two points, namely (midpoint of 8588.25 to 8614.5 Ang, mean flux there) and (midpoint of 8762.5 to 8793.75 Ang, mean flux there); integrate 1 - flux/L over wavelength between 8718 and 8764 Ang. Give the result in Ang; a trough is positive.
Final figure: 0.5 Ang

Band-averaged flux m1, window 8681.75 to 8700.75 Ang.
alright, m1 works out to 8.88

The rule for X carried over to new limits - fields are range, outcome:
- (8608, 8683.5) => 8.86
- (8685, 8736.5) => 8.84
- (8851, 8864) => 8.43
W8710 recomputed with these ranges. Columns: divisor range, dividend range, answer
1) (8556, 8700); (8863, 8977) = 1.03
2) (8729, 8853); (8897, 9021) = 1.01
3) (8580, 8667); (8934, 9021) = 1.03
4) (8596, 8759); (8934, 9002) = 1.03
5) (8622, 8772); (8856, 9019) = 1.02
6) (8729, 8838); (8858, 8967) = 1.00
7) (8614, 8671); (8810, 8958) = 1.03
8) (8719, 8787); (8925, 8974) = 1.01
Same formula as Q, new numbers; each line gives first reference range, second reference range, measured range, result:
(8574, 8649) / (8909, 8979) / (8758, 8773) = 0.18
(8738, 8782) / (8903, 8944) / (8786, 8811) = 0.19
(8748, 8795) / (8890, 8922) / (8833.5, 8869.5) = 0.93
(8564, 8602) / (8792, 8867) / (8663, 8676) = 0.51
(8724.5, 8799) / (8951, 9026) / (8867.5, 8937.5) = -0.32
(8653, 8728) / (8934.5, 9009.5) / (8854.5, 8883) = 0.17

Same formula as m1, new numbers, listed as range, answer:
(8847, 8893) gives 8.5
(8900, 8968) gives 8.57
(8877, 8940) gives 8.61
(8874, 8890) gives 8.64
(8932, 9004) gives 8.49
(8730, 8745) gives 8.77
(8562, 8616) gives 8.95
